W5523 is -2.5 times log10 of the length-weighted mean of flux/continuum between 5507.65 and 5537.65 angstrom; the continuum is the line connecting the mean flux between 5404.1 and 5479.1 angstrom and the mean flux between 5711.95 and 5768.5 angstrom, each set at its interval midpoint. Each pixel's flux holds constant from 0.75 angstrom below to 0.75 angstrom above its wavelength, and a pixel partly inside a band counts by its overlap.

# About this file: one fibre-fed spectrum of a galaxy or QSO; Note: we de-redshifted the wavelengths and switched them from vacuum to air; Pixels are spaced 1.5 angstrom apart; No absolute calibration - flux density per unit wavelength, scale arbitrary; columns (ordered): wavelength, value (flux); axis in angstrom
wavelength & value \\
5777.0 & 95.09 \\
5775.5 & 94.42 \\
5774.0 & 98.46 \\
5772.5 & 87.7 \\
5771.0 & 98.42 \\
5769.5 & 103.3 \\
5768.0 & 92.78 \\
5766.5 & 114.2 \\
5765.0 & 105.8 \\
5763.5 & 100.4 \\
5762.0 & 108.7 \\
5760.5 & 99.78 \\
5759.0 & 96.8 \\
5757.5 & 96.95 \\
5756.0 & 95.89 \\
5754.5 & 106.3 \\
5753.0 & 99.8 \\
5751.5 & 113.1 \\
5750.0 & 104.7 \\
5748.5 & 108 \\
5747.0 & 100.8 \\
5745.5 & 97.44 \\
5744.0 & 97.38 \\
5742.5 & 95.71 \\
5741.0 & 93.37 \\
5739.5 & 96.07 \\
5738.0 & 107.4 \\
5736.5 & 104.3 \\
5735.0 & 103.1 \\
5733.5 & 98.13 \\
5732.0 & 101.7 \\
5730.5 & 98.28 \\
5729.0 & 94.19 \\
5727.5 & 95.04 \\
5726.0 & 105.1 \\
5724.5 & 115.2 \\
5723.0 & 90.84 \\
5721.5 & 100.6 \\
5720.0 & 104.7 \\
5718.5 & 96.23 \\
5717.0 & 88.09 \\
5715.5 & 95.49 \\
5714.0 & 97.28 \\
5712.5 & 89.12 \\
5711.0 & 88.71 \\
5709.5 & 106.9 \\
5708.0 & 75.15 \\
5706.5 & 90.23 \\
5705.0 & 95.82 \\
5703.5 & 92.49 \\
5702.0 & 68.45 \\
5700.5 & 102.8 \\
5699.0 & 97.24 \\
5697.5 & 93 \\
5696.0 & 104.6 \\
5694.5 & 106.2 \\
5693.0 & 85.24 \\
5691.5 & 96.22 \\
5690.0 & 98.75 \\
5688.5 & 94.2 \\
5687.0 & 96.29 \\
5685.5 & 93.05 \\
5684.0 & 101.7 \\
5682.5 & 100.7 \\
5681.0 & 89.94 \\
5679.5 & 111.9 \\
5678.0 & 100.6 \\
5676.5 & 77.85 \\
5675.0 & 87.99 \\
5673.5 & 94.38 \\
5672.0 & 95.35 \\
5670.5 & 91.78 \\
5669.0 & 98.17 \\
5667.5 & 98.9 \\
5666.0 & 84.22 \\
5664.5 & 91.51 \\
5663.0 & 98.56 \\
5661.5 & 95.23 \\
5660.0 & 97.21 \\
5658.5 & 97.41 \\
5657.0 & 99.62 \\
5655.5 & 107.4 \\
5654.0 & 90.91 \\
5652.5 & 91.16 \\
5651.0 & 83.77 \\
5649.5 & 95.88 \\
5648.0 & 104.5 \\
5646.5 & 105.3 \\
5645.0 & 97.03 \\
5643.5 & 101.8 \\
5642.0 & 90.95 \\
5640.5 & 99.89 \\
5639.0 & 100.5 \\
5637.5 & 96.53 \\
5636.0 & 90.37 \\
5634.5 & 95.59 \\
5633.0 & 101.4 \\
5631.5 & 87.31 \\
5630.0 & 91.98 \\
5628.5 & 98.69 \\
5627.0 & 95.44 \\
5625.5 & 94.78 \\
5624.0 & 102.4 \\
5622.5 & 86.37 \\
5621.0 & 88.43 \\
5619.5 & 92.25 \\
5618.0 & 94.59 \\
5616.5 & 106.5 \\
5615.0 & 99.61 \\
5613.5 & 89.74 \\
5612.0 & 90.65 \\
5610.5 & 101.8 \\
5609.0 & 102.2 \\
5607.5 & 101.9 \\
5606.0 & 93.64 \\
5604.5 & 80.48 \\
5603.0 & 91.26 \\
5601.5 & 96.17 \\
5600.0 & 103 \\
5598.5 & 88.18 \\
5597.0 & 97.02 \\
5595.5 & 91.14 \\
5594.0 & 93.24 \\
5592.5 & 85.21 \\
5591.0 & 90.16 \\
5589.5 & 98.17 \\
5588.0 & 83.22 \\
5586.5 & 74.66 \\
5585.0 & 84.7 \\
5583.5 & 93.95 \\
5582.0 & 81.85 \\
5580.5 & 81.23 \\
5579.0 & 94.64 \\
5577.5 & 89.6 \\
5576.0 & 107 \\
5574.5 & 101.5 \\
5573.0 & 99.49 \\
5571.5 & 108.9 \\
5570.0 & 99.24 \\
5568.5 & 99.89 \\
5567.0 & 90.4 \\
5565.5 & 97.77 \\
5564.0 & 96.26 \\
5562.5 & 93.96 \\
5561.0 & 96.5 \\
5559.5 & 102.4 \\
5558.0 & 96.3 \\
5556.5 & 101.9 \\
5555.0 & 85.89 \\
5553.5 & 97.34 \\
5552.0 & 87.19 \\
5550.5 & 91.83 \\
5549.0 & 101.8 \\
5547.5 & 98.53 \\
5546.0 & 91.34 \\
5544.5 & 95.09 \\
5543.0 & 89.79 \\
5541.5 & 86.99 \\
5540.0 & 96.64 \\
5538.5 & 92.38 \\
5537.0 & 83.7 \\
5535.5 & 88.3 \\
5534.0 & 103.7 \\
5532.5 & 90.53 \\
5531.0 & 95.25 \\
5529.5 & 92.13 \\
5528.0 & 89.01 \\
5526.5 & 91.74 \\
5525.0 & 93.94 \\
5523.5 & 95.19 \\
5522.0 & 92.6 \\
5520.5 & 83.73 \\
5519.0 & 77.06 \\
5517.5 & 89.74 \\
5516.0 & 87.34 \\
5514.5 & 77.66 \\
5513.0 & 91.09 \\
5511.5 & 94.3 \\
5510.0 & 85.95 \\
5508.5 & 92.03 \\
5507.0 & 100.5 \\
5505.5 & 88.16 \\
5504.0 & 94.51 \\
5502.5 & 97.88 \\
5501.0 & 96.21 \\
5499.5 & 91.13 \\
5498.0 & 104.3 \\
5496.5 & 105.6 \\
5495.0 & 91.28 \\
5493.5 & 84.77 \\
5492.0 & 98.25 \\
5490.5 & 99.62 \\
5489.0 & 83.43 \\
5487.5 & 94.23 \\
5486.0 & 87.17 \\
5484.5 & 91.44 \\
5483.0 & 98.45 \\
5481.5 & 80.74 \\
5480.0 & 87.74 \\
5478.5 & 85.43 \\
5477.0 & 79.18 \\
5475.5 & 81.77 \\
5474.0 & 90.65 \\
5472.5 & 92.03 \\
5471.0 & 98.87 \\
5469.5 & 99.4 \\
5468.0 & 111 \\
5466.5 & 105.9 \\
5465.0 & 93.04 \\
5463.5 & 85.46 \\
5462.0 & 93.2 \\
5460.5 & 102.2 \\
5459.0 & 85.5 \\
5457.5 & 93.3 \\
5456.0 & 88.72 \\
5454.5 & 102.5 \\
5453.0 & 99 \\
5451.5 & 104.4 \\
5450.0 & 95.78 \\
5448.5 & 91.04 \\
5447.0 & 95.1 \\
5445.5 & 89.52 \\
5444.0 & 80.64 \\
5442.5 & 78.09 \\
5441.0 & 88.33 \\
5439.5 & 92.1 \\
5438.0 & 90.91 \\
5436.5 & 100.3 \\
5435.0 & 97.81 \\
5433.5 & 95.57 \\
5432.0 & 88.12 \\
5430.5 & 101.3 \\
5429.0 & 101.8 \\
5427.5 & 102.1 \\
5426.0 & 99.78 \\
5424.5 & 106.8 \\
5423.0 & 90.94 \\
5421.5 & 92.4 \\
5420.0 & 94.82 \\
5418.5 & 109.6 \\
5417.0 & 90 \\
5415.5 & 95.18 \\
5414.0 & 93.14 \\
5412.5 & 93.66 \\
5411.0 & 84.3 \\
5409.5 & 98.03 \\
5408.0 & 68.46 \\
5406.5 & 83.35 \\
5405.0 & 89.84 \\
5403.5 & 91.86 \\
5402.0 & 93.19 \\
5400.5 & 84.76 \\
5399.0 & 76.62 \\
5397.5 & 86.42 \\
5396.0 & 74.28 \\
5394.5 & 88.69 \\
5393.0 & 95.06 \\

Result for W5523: 0.06 mag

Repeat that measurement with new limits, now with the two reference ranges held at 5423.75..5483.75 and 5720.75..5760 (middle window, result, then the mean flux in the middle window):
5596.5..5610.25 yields 0.03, 95.1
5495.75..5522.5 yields 0.04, 91.6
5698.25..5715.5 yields 0.09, 91.5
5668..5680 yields 0.05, 94.5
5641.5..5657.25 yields 0.01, 97.1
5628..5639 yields 0.04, 94.9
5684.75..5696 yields 0.03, 96.3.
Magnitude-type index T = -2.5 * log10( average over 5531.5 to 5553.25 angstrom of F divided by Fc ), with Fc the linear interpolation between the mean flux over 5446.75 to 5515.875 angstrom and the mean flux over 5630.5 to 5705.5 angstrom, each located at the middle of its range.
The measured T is 0.013 mag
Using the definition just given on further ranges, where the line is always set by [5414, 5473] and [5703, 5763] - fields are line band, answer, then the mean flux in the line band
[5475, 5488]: 0.101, 87.3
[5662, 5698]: 0.029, 95.5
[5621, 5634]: 0.034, 94.4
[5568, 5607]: 0.051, 92.6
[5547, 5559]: 0.017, 95.2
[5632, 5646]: 0.006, 97.1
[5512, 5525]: 0.105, 87.4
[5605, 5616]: 0.004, 96.9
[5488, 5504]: 0.009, 95.2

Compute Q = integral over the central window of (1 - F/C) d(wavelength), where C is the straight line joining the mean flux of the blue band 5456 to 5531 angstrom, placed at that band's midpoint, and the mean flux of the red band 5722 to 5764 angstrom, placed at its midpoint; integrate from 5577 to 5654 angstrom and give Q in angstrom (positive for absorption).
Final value 2.24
